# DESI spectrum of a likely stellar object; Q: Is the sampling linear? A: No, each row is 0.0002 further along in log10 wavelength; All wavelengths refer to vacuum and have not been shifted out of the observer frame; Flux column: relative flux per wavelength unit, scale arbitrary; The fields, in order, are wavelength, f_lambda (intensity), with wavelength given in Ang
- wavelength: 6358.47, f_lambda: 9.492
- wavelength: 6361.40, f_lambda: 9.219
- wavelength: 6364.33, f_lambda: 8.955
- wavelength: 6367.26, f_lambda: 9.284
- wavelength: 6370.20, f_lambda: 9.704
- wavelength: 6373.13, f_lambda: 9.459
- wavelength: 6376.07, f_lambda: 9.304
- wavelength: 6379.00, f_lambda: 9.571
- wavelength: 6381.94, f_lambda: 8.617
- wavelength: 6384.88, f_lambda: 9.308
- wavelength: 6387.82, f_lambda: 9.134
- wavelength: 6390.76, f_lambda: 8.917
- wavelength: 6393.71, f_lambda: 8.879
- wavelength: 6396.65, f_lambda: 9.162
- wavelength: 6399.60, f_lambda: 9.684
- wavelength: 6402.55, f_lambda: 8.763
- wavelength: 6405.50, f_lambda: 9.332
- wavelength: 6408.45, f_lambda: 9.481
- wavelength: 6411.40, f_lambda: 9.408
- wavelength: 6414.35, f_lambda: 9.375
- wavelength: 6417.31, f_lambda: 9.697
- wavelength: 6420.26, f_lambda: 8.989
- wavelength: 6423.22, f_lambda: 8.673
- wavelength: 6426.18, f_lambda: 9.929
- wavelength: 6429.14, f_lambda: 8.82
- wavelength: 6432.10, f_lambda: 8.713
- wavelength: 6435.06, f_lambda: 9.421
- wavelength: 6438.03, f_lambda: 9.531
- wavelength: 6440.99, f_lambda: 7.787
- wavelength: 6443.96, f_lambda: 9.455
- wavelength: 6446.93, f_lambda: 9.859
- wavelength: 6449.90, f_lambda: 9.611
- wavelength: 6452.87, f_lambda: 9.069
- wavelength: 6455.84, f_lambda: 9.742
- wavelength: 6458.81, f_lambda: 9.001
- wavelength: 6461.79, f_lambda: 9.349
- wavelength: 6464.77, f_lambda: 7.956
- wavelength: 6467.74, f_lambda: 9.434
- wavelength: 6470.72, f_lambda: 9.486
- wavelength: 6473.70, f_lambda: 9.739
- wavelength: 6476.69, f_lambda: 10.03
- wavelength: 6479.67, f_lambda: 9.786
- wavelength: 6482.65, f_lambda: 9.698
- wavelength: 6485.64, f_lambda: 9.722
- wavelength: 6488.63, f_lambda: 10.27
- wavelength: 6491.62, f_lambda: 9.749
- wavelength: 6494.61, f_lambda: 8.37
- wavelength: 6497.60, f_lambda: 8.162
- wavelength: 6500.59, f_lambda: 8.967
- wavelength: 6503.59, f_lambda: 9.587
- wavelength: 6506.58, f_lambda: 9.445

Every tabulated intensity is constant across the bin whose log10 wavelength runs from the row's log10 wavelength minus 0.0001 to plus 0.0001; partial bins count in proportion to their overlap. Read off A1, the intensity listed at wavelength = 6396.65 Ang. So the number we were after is 9.162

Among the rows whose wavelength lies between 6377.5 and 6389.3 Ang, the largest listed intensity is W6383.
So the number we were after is 9.571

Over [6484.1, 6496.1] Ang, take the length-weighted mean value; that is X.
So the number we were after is 9.52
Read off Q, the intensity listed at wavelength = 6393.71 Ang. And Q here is 8.879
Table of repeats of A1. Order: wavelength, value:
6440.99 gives 7.787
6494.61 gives 8.37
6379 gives 9.571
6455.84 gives 9.742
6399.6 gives 9.684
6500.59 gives 8.967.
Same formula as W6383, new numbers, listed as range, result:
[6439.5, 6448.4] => 9.859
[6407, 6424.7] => 9.697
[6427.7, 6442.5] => 9.531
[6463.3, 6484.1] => 10.03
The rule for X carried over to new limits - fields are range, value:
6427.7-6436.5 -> 8.99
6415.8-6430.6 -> 9.22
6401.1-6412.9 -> 9.25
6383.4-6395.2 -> 9.06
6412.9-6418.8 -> 9.54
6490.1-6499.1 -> 8.77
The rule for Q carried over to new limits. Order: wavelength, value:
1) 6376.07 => 9.304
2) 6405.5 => 9.332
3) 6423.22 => 8.673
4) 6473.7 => 9.739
